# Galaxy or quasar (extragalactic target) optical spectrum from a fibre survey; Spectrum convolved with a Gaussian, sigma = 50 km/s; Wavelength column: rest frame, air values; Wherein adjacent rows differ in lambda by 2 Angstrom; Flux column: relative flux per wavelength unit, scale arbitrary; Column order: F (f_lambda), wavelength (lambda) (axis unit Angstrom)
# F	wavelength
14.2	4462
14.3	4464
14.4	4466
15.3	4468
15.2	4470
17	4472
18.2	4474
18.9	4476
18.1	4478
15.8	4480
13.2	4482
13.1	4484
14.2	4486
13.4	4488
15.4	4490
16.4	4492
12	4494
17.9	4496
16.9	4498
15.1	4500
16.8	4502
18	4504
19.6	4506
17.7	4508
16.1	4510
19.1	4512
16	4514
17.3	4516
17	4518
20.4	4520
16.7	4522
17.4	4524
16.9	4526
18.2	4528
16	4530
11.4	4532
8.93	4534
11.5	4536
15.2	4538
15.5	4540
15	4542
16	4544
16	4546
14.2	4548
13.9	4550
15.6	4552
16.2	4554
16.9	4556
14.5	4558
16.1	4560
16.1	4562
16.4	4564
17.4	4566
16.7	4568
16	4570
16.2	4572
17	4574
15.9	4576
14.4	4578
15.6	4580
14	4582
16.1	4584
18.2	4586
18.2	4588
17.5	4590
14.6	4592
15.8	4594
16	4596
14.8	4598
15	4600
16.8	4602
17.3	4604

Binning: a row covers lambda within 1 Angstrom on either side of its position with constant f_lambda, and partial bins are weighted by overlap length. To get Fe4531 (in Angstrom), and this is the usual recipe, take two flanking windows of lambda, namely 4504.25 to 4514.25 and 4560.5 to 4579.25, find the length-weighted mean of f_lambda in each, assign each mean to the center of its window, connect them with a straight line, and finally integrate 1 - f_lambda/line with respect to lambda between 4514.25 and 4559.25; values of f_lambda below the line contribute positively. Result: 4.26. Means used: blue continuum 17.9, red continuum 16.2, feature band 15.5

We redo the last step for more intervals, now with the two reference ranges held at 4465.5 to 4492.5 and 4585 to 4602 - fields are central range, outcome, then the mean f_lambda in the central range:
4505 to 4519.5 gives -1.7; 17.6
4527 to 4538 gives 1.8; 13.4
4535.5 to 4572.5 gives 1.1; 15.6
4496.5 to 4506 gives -0.8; 17.1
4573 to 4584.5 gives 0.5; 15.5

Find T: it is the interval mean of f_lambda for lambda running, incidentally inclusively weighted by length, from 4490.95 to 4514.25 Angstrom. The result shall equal 16.8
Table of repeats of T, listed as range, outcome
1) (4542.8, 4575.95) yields 15.9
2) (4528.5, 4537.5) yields 12.5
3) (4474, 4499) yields 15.6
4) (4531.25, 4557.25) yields 14.4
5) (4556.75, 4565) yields 15.8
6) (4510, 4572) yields 15.8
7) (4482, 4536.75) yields 15.9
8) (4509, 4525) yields 17.5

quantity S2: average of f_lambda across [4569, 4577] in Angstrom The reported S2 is 16.3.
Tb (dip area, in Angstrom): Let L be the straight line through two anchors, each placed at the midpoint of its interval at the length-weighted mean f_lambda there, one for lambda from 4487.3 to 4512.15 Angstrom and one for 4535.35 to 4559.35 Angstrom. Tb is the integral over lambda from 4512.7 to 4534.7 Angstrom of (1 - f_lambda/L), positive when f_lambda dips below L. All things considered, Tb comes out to -0.5 Angstrom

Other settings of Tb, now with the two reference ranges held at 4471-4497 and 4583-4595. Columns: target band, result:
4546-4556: 0.7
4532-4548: 2.3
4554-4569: 0.1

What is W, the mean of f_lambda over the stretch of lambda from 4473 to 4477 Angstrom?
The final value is 18.5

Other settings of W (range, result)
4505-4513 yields 18.1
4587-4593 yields 16.8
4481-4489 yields 13.5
